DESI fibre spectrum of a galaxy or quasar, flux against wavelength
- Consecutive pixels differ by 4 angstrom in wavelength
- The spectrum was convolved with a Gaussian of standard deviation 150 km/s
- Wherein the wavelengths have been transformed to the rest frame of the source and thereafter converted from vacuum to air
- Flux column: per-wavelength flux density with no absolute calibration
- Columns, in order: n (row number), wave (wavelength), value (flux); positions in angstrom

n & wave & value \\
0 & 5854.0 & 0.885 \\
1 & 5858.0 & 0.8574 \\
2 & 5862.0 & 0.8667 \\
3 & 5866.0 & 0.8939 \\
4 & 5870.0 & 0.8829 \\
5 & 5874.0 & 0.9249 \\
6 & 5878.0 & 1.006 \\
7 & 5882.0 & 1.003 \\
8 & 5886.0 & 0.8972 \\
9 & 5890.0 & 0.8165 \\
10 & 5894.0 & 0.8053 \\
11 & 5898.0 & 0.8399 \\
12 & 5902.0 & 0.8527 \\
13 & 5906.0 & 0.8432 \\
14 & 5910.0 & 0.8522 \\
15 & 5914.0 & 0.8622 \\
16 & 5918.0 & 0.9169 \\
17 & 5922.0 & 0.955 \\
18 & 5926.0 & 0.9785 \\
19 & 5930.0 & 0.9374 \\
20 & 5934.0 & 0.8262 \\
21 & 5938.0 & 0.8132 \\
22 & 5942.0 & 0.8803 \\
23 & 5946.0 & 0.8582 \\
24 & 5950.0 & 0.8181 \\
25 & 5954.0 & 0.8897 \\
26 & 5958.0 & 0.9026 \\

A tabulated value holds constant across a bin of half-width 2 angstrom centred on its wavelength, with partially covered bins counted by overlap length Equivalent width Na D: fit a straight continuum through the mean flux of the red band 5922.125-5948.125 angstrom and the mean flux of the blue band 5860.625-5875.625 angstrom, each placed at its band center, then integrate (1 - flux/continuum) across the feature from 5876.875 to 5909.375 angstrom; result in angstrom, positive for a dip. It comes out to 0.4 angstrom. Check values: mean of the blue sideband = 0.892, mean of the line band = 0.878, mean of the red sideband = 0.887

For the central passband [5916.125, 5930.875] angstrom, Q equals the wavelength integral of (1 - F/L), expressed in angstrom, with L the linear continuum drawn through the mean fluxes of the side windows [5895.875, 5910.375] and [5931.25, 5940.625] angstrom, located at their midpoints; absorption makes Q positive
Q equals -1.9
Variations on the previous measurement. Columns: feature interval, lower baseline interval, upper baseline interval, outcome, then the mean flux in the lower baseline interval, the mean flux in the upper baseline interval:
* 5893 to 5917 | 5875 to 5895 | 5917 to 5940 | 1.6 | 0.912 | 0.904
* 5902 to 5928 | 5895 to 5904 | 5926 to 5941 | -1.2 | 0.842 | 0.876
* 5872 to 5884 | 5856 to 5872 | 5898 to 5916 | -1.5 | 0.875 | 0.851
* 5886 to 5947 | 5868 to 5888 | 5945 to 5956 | 1.7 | 0.943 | 0.855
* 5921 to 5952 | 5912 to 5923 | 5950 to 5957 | 0.3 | 0.907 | 0.871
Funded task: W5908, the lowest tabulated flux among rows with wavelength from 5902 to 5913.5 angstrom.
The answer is 0.8432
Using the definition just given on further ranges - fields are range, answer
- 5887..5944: 0.8053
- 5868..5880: 0.8829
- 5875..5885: 1.003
